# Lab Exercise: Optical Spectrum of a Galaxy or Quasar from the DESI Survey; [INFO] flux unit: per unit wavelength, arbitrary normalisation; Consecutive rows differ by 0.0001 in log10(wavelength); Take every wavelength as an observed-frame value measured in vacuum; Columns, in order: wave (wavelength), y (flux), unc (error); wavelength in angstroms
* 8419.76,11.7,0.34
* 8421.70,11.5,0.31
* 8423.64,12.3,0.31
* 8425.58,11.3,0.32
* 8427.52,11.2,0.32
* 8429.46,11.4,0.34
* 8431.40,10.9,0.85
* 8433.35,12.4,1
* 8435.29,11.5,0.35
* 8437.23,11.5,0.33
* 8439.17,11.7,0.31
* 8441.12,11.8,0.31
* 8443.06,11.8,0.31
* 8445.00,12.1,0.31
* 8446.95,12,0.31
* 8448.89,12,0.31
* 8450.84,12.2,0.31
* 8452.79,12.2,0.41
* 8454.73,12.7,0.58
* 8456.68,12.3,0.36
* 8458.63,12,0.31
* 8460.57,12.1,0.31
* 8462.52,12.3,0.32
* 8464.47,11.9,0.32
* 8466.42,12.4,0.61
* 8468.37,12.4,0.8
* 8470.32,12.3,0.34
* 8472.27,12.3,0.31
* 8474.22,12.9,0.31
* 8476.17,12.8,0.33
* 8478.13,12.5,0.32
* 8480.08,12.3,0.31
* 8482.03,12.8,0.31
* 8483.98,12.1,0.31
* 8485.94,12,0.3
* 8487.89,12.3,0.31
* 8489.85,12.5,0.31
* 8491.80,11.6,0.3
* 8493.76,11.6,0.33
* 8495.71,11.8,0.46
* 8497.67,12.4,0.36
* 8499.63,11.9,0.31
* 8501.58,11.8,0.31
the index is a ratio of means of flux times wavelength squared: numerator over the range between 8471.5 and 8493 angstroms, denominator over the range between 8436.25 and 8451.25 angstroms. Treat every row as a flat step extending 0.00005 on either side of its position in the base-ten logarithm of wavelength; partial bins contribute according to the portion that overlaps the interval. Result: 1.05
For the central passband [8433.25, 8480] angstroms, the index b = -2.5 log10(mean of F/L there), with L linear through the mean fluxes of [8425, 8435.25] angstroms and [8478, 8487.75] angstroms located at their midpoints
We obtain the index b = -0.03 mag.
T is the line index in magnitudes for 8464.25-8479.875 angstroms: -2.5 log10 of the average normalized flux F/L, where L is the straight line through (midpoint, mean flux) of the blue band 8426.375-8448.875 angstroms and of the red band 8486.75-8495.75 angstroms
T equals -0.05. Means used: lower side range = 11.7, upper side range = 12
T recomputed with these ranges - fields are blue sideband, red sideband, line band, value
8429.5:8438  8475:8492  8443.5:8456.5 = -0.03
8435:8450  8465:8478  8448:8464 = -0.01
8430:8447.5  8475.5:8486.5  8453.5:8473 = -0.01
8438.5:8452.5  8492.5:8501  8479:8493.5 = -0.03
